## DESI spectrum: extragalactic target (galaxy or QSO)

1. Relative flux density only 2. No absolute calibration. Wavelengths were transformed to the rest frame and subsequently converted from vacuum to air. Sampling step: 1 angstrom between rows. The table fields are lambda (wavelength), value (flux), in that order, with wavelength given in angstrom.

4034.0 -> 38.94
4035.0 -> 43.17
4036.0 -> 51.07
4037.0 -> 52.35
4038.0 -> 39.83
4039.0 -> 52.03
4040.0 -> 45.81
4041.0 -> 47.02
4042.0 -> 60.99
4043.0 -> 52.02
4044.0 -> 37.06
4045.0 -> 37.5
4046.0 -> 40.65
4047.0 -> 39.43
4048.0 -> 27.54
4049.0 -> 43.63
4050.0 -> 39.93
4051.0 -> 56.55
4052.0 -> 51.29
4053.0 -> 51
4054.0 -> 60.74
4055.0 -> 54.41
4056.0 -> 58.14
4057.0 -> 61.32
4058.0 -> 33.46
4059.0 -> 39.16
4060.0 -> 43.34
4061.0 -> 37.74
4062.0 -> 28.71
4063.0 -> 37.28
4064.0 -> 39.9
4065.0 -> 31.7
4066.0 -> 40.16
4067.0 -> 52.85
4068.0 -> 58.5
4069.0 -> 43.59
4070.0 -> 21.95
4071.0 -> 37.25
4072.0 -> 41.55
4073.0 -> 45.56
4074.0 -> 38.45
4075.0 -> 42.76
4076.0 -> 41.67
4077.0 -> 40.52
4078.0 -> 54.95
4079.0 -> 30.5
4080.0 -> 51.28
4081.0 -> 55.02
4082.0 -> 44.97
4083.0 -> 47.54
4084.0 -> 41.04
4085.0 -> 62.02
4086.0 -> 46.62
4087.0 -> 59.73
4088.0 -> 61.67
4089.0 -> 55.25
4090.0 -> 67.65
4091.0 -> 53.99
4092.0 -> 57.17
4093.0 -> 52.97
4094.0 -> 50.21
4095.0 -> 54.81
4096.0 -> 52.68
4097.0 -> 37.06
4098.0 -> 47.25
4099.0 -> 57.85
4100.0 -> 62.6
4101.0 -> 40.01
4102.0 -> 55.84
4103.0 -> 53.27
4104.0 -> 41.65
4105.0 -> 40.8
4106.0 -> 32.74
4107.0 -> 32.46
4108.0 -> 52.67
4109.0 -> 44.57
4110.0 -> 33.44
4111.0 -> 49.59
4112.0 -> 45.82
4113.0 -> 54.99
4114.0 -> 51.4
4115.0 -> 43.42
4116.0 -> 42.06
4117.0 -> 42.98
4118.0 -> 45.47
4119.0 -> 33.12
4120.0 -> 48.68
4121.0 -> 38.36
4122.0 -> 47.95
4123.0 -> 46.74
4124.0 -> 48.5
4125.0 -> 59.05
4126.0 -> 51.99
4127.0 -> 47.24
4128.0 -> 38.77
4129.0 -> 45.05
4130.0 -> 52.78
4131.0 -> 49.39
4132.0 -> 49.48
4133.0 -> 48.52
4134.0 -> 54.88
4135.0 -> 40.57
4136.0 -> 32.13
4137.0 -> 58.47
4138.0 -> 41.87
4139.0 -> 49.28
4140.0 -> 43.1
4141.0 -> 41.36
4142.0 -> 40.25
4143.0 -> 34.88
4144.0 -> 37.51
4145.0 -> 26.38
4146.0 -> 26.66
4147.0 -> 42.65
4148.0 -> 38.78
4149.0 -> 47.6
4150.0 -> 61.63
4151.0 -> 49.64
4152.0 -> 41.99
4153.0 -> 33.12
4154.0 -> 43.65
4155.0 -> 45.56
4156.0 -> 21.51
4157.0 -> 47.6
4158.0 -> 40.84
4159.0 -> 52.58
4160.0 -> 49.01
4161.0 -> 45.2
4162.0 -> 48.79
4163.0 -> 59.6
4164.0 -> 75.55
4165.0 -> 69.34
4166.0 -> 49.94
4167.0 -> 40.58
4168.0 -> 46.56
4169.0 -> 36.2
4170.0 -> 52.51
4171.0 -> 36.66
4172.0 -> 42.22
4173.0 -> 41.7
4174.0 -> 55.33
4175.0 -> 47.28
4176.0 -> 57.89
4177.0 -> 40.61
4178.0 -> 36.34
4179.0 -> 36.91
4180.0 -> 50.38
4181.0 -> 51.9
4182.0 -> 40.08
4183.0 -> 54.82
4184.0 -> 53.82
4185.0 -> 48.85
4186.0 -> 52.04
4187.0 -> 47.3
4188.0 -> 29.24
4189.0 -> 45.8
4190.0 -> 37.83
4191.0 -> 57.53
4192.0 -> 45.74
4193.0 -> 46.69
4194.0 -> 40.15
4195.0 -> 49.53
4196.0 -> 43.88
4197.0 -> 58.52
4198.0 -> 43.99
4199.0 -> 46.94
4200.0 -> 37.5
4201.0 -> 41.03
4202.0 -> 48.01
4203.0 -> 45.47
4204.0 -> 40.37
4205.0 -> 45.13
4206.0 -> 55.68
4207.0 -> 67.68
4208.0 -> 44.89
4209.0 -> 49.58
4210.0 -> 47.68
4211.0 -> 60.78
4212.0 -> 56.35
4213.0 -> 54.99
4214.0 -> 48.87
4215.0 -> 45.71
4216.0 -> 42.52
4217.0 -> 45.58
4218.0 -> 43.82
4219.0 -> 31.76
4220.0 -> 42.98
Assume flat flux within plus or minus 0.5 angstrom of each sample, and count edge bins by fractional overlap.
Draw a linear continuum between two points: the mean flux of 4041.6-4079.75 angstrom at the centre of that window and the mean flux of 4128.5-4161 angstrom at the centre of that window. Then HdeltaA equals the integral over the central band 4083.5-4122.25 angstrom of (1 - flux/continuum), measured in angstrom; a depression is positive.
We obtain -4.5 angstrom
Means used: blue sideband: 43.5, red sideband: 43.4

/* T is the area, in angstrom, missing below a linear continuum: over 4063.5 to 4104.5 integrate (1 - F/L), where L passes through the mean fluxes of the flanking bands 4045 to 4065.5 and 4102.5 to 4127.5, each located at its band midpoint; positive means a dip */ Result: -3.42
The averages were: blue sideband 43.6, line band 48.1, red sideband 45.2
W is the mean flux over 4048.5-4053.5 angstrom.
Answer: 48.5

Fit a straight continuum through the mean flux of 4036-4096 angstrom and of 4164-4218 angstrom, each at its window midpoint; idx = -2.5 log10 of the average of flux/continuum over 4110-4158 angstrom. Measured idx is 0.07 mag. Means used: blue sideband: 46.7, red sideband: 47.6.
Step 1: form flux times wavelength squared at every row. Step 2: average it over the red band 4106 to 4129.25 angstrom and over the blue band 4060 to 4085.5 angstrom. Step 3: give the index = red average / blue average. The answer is 1.1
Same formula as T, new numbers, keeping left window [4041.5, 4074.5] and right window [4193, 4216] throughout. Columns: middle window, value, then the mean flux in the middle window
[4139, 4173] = 1.8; 44.6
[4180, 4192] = 0.2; 47.3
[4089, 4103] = -2.5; 53.2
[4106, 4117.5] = 0.3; 44.3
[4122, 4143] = -0.2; 46.7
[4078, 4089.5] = -1.6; 50.7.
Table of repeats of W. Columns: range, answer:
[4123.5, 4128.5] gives 49.1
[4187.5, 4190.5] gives 37.6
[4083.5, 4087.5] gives 52.4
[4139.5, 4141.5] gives 42.2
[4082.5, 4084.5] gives 44.3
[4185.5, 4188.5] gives 42.9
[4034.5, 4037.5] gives 48.9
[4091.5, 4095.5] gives 53.8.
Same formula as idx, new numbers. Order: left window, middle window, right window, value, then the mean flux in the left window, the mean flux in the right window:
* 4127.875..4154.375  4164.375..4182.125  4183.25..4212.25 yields -0.02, 43.4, 47.8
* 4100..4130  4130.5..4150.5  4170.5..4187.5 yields 0.07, 45.5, 46.7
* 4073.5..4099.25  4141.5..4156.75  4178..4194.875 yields 0.20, 50.1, 46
